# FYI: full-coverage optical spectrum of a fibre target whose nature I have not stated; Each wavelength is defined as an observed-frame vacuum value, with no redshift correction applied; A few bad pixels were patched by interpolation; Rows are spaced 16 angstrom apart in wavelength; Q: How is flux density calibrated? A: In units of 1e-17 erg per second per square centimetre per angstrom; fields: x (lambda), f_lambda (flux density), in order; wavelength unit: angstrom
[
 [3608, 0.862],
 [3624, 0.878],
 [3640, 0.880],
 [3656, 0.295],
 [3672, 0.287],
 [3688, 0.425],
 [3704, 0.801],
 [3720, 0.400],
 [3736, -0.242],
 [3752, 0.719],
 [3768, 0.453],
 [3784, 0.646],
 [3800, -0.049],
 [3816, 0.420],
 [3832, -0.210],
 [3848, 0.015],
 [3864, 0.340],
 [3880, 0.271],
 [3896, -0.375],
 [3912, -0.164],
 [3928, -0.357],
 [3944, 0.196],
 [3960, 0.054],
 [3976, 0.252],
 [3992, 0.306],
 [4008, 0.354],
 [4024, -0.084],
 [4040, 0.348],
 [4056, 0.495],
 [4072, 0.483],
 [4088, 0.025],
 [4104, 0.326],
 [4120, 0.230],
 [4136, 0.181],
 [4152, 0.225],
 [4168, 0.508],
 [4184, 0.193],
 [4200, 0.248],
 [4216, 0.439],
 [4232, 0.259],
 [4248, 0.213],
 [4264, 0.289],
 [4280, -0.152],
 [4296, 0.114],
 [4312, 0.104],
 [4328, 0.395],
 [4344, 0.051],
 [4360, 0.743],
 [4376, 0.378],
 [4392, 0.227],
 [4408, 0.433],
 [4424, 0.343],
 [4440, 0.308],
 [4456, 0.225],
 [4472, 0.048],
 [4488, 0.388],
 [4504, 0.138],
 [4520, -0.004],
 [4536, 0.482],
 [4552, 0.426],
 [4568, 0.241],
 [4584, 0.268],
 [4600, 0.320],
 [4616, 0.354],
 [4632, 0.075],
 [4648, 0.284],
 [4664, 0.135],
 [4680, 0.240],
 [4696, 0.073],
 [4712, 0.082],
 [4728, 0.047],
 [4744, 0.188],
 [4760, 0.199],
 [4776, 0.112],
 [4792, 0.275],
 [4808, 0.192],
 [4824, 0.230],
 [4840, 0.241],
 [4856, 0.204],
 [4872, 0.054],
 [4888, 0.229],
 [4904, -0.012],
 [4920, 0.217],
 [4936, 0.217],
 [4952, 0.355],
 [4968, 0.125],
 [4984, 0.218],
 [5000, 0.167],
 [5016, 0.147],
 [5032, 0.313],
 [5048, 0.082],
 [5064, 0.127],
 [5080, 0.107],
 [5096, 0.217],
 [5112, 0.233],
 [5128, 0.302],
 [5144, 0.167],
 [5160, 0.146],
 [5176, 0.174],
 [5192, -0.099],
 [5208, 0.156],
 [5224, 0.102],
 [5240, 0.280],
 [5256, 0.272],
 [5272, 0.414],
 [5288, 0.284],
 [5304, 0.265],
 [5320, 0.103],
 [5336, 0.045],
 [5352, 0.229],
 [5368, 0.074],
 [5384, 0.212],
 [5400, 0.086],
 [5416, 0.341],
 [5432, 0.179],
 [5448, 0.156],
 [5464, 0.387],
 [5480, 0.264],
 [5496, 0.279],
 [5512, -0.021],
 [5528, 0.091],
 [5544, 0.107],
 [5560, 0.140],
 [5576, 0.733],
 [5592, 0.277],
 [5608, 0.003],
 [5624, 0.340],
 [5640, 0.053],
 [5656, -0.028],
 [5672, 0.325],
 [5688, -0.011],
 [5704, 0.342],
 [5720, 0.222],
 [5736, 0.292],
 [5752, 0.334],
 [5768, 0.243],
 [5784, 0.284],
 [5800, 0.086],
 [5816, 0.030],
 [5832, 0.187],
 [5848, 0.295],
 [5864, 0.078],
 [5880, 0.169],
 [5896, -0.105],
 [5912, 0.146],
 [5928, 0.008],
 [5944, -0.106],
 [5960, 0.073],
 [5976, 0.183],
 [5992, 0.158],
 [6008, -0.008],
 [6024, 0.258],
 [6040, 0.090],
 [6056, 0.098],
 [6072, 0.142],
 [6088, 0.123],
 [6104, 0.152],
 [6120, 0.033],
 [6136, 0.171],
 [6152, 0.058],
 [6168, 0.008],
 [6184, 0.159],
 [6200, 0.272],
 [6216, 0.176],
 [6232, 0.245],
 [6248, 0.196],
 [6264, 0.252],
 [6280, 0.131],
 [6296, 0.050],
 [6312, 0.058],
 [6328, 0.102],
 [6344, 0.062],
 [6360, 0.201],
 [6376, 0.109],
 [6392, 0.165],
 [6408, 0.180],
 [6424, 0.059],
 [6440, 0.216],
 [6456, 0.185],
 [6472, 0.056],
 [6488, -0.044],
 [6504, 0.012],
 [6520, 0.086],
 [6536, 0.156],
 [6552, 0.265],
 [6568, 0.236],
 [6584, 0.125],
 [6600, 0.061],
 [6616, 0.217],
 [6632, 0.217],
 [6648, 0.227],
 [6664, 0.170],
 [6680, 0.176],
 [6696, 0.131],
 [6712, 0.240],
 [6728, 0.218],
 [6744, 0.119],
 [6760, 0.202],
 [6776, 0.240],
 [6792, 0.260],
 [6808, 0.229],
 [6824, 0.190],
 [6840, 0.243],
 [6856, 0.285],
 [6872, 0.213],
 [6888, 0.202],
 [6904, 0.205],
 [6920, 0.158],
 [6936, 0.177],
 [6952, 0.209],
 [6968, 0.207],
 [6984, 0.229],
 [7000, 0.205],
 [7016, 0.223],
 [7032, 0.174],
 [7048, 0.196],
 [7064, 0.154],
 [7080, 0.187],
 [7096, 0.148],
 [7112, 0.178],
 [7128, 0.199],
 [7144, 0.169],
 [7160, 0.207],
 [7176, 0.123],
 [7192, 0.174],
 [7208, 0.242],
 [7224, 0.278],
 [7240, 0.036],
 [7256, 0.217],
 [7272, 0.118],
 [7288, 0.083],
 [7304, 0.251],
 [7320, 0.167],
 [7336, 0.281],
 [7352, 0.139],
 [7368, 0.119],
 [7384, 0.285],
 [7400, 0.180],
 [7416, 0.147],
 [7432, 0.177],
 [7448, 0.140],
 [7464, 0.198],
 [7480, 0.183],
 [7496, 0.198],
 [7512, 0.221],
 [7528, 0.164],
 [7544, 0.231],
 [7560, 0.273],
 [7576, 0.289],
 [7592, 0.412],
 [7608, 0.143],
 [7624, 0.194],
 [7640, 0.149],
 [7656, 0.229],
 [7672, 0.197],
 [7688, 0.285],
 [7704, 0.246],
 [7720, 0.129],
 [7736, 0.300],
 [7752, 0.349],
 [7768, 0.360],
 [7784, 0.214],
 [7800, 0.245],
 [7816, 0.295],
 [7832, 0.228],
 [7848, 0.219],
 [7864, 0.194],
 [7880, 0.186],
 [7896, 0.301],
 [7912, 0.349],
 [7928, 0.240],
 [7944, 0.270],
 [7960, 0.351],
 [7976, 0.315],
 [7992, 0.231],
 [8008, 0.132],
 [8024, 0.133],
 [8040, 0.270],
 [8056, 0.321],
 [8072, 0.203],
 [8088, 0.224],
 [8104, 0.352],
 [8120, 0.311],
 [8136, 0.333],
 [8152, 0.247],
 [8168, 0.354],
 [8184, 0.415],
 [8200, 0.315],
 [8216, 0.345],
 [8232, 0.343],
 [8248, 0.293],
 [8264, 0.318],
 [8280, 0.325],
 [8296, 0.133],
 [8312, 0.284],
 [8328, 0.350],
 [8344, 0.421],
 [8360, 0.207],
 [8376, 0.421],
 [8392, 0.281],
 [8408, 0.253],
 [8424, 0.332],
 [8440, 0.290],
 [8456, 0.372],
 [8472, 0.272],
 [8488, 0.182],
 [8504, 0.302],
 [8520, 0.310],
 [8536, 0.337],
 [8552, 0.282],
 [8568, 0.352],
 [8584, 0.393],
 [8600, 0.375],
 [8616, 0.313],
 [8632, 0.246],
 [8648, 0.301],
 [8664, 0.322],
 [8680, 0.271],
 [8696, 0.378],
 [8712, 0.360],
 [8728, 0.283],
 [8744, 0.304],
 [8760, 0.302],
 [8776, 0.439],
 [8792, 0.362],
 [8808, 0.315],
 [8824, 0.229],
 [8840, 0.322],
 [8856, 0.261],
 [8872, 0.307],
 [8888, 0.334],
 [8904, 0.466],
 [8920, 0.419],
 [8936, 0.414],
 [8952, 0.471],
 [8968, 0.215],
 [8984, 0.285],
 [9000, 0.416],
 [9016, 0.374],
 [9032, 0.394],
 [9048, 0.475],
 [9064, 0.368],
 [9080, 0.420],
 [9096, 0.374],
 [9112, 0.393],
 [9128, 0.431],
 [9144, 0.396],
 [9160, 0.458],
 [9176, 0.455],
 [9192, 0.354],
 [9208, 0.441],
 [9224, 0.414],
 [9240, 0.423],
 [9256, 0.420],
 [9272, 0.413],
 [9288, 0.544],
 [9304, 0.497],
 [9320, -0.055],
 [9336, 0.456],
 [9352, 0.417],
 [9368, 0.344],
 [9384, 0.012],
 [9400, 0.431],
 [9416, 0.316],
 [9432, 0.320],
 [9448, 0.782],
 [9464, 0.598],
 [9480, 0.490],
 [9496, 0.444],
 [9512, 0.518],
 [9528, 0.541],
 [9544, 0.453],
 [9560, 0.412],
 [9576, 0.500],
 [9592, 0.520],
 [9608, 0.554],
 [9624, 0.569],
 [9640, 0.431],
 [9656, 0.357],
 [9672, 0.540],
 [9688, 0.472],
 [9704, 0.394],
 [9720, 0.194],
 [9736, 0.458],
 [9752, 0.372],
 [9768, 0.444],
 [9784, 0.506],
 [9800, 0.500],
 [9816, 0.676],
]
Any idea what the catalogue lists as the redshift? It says 1.035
